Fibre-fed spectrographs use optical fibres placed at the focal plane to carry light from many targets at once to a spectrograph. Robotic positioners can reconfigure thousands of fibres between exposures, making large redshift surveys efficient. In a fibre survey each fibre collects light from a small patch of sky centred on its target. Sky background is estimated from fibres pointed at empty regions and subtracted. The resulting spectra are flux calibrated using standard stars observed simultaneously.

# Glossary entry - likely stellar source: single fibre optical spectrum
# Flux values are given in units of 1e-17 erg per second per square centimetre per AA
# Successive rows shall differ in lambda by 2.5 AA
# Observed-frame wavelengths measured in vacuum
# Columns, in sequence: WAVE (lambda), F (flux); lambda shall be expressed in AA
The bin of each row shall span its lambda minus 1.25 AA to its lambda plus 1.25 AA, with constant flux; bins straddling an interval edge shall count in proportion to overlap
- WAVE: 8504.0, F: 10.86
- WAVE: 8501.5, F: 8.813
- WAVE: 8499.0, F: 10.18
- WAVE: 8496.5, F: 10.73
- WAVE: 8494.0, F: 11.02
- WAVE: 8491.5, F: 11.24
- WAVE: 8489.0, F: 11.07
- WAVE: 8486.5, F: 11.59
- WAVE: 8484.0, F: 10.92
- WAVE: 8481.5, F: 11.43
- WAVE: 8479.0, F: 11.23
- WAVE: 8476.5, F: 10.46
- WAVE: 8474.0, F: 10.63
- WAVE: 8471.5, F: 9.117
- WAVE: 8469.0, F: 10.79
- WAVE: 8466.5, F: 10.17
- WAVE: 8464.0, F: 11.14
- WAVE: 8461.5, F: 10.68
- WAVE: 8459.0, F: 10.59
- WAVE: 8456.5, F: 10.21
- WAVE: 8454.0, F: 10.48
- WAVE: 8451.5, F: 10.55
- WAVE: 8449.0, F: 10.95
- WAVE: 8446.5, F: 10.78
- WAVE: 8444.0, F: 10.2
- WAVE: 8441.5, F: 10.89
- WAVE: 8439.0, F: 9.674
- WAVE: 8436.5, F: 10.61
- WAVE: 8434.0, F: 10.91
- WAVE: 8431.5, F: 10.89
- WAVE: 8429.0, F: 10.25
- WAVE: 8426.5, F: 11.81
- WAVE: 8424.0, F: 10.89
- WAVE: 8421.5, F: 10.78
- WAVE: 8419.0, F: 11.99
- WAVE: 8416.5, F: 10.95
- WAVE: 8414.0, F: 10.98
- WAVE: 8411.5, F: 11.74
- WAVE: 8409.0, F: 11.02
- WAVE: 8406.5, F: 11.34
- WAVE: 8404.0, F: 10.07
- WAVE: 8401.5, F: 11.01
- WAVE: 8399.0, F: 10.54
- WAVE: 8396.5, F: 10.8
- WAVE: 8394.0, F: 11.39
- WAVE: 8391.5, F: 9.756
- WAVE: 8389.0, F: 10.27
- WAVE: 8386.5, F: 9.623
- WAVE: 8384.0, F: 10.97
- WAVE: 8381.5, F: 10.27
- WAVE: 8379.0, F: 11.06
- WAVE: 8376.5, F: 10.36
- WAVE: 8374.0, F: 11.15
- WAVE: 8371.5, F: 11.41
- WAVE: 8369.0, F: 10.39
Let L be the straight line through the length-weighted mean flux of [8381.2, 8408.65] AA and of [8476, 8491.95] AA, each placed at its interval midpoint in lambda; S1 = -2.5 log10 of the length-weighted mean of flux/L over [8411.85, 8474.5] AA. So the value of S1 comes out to 0.02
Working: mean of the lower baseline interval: 10.6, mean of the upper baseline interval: 11.2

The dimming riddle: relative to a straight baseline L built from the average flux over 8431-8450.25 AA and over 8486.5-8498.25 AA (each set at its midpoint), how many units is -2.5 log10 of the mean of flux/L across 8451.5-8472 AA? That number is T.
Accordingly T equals 0.03 mag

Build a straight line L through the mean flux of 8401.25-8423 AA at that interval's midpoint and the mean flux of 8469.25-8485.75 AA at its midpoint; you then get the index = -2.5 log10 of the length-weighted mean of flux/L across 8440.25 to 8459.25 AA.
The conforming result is 0.027 mag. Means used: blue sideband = 11.1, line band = 10.6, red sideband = 10.7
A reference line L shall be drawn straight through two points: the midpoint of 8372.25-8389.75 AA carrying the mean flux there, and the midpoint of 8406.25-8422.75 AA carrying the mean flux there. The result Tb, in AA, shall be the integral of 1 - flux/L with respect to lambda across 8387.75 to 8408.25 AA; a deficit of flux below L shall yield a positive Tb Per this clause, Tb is 0.48 AA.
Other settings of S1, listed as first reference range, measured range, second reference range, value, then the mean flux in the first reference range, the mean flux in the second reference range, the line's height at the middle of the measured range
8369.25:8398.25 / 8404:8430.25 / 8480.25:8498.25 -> -0.03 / 10.6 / 11.1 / 10.8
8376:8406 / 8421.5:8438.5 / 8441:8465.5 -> -0.02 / 10.5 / 10.6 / 10.6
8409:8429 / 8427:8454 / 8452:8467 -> 0.03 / 11.2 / 10.6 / 10.9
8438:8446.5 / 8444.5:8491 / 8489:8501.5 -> -0.02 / 10.3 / 10.6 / 10.5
